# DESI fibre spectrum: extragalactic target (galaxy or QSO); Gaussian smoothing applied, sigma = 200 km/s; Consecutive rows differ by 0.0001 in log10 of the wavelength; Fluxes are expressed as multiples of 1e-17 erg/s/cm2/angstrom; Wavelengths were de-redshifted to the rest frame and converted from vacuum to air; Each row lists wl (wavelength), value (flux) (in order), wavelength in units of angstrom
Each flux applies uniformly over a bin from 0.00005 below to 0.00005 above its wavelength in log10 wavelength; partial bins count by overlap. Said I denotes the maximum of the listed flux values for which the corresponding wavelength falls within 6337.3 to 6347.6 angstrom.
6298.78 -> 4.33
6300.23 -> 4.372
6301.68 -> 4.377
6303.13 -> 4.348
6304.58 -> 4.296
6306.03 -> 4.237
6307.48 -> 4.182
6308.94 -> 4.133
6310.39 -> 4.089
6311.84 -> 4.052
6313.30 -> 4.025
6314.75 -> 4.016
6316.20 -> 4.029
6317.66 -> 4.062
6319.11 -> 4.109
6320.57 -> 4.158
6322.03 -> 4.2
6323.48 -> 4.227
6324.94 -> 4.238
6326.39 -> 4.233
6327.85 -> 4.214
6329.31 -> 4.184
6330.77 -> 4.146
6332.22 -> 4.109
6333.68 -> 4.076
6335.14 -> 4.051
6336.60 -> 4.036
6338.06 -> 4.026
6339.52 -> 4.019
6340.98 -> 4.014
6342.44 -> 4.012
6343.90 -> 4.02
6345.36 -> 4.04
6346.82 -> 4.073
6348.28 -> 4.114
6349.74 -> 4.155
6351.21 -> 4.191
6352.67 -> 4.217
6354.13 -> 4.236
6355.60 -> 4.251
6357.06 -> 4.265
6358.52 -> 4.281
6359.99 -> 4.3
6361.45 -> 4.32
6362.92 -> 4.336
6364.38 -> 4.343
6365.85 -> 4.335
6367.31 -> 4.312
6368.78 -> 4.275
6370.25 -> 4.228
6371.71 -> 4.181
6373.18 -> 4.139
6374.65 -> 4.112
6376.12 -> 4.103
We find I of 4.073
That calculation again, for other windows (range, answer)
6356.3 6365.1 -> 4.343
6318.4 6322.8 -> 4.2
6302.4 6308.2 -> 4.348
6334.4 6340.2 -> 4.051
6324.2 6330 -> 4.238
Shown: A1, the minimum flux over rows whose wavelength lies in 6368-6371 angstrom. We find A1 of 4.228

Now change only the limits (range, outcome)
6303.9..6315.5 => 4.016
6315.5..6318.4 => 4.029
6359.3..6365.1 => 4.3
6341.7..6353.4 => 4.012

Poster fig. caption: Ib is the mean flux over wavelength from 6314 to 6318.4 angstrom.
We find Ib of 4.04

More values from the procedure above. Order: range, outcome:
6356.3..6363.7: 4.3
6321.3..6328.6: 4.22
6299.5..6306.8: 4.33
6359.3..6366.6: 4.33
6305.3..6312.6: 4.14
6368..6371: 4.25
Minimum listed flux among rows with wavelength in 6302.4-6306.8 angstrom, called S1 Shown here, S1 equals 4.237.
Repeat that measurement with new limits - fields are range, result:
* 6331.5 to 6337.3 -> 4.036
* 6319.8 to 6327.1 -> 4.158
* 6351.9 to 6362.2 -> 4.217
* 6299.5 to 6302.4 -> 4.372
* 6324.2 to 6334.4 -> 4.076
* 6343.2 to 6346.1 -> 4.02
